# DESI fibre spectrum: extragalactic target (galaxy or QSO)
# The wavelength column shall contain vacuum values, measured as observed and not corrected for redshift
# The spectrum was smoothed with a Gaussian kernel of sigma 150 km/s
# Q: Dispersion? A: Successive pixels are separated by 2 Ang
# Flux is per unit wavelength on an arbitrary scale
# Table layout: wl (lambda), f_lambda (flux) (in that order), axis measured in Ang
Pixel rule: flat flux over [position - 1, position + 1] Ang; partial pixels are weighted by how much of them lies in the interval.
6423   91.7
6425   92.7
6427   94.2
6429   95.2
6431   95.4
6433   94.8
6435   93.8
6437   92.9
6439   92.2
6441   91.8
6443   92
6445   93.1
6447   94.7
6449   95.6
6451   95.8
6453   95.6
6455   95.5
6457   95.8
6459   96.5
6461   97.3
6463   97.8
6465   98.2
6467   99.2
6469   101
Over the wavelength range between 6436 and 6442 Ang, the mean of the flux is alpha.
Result 92.3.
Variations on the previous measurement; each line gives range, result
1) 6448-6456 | 95.6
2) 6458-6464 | 97.2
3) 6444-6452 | 94.8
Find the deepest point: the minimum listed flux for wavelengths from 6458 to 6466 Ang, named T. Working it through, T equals 96.5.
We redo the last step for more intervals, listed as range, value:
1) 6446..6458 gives 94.7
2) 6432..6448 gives 91.8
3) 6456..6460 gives 95.8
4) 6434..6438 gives 92.9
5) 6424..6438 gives 92.7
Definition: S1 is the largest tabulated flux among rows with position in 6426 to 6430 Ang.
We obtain 95.2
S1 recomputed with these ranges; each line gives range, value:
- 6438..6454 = 95.8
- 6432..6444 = 94.8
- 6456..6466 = 98.2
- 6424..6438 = 95.4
